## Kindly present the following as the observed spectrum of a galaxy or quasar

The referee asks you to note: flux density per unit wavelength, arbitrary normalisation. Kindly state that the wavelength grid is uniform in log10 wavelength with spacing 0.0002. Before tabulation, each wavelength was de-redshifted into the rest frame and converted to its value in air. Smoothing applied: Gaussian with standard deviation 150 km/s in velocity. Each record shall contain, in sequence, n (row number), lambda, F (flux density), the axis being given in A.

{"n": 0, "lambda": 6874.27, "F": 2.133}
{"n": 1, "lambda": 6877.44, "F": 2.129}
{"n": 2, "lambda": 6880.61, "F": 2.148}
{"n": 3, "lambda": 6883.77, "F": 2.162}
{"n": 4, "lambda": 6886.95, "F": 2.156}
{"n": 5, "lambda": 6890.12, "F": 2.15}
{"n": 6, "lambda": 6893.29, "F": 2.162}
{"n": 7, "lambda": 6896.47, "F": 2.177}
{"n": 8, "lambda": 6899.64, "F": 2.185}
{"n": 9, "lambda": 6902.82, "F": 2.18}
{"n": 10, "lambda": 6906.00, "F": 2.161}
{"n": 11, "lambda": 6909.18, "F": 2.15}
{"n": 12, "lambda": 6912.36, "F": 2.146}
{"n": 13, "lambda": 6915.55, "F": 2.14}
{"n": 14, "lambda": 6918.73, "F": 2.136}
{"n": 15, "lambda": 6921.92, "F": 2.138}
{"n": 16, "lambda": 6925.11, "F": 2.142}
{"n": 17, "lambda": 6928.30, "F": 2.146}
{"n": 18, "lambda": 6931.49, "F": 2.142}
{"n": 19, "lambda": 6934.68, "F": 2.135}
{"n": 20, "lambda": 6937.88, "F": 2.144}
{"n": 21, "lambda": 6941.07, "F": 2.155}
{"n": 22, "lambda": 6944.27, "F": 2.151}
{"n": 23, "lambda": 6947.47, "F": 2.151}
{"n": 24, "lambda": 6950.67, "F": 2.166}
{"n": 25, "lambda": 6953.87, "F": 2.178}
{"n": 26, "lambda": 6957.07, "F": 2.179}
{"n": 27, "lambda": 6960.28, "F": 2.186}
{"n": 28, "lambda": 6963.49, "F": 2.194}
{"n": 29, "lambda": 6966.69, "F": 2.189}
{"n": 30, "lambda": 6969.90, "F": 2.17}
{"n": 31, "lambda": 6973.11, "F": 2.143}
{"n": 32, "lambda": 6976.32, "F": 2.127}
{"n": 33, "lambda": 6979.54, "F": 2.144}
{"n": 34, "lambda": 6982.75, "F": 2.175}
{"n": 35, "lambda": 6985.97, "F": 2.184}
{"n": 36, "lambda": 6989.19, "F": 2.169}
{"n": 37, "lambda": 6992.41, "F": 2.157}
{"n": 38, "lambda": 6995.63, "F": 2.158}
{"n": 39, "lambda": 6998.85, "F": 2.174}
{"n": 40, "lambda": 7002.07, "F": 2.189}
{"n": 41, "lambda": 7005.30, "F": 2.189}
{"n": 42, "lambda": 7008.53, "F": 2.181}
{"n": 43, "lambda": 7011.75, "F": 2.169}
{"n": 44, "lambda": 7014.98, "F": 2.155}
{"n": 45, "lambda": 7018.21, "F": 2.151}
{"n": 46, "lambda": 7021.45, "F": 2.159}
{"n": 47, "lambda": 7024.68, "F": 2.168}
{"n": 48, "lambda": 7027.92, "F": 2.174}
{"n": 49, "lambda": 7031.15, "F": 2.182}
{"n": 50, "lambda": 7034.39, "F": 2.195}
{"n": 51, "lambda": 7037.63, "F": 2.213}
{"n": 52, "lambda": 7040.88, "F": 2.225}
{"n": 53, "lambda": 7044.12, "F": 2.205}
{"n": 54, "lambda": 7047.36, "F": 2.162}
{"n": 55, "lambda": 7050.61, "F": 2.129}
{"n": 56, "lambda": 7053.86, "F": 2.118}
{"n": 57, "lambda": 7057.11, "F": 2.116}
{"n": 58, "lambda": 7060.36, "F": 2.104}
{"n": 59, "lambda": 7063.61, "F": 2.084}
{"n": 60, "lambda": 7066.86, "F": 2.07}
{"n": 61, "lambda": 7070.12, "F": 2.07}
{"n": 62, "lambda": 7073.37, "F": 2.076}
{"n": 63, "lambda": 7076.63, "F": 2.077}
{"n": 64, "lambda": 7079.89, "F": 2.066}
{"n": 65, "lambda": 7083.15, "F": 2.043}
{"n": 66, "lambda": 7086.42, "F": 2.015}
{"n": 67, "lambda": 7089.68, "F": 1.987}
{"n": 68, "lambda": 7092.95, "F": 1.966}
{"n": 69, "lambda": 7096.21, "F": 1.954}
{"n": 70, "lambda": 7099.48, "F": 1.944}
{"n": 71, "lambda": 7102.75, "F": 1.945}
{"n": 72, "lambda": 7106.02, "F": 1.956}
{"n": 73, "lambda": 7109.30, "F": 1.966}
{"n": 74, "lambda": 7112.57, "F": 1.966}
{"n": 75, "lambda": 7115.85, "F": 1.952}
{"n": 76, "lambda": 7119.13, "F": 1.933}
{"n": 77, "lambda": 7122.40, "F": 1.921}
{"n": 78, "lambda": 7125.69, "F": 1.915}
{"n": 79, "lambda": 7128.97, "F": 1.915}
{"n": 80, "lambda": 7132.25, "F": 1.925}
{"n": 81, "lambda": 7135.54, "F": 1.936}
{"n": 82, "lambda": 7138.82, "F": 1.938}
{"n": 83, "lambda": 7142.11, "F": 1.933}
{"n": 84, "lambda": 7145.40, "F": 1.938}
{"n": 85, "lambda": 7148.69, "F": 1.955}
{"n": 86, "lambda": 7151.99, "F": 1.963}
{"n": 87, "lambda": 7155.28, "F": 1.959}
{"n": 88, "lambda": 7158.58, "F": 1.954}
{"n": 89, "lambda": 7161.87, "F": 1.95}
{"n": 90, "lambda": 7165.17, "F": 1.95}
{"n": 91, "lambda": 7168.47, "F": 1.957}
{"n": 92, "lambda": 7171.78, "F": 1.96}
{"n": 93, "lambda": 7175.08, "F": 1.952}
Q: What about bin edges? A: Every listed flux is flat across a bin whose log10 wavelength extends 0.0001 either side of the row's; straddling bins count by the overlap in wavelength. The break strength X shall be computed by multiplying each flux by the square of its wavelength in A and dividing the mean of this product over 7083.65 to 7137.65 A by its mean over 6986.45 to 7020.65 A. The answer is 0.9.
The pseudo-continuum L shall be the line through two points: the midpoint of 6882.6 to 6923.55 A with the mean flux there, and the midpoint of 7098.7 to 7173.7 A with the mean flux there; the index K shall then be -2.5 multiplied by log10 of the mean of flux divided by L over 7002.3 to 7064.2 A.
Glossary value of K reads -0.06 mag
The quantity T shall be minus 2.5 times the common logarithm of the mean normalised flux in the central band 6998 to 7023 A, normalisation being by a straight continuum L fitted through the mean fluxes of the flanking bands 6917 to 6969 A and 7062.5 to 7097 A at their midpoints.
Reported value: -0.04 mag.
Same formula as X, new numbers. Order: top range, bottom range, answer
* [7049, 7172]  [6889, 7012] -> 0.96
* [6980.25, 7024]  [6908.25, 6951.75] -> 1.03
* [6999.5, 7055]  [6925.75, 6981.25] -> 1.03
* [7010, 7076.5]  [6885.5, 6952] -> 1.03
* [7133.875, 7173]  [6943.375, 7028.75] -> 0.94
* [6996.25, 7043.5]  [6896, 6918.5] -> 1.04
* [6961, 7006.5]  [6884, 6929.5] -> 1.03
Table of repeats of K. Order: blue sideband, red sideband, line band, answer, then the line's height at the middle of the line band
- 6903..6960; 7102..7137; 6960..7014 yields -0.04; 2.09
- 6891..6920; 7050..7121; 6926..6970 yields -0.02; 2.13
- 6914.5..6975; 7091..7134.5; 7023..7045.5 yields -0.08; 2.04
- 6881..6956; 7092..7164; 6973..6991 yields -0.03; 2.09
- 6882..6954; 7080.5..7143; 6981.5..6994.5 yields -0.04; 2.08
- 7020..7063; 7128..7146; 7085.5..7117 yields 0.03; 2.02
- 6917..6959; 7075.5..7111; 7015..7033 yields -0.05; 2.06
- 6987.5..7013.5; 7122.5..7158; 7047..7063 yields -0.02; 2.08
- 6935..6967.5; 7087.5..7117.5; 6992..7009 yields -0.04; 2.1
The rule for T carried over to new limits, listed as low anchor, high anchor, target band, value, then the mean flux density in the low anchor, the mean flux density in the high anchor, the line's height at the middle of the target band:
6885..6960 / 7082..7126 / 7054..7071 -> -0.05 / 2.16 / 1.96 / 2.01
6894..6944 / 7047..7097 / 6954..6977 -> -0.02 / 2.15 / 2.06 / 2.13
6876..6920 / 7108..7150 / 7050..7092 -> -0.04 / 2.16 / 1.94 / 1.99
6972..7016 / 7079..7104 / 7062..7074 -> -0.02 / 2.17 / 1.99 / 2.03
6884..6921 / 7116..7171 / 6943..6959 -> -0.03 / 2.16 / 1.94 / 2.11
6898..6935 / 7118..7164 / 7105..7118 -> 0.00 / 2.15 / 1.94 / 1.97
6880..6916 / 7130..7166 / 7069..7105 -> -0.01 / 2.16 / 1.95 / 2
